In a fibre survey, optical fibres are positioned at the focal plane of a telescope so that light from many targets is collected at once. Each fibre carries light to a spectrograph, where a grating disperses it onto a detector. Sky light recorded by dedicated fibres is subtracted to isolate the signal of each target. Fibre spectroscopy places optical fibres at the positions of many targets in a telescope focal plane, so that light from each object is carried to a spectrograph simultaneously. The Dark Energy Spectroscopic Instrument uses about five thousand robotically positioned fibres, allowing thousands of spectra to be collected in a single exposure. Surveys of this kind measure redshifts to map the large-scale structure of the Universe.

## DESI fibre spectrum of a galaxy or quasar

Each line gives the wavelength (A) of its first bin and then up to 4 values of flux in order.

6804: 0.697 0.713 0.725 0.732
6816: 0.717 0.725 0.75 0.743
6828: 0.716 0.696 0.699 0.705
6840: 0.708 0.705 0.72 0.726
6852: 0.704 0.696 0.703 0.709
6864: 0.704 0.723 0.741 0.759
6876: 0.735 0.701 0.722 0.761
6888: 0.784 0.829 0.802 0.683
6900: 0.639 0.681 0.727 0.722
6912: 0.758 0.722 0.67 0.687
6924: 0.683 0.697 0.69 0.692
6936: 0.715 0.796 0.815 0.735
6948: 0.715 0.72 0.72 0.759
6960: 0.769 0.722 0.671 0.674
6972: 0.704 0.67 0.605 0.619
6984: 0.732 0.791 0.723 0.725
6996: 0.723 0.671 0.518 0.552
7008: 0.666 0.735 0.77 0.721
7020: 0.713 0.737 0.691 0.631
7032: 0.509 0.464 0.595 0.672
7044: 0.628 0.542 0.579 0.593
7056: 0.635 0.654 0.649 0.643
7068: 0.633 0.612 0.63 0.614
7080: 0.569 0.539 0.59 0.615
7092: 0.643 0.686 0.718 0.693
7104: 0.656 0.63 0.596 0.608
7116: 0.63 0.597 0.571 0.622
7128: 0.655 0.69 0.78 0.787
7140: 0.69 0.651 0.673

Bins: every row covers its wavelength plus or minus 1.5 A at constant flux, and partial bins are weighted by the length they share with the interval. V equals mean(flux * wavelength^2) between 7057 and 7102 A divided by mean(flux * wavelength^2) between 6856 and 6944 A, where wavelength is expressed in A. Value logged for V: 0.9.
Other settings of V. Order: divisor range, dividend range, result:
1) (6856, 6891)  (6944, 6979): 0.99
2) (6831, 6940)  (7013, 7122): 0.92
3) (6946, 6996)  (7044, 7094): 0.89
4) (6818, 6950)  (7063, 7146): 0.95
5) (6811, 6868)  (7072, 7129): 0.94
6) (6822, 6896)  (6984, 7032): 0.98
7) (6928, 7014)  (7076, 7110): 0.93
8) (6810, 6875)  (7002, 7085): 0.92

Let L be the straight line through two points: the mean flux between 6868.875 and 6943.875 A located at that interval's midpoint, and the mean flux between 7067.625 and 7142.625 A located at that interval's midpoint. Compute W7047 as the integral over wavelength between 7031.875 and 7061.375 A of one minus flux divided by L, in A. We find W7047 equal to 3.3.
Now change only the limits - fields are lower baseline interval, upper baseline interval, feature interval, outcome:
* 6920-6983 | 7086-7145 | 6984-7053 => 3.5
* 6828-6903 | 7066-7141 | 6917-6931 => 0.3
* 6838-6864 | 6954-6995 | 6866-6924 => -1.6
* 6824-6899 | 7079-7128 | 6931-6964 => -2.4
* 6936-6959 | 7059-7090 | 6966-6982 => 1.4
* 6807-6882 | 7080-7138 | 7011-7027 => -1.4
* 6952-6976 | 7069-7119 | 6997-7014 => 1.0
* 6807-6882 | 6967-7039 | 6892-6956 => -2.5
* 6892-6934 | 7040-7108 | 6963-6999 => -1.2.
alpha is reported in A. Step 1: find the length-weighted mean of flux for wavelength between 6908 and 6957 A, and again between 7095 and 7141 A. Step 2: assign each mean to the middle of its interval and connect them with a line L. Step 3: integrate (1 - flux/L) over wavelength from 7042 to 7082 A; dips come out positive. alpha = 3.91 A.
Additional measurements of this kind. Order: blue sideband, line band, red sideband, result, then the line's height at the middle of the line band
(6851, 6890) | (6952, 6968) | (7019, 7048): -1.41 A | 0.667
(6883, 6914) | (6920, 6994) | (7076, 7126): -0.92 A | 0.705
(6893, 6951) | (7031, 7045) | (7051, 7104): 1.68 A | 0.652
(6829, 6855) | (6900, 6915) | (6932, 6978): 0.04 A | 0.716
